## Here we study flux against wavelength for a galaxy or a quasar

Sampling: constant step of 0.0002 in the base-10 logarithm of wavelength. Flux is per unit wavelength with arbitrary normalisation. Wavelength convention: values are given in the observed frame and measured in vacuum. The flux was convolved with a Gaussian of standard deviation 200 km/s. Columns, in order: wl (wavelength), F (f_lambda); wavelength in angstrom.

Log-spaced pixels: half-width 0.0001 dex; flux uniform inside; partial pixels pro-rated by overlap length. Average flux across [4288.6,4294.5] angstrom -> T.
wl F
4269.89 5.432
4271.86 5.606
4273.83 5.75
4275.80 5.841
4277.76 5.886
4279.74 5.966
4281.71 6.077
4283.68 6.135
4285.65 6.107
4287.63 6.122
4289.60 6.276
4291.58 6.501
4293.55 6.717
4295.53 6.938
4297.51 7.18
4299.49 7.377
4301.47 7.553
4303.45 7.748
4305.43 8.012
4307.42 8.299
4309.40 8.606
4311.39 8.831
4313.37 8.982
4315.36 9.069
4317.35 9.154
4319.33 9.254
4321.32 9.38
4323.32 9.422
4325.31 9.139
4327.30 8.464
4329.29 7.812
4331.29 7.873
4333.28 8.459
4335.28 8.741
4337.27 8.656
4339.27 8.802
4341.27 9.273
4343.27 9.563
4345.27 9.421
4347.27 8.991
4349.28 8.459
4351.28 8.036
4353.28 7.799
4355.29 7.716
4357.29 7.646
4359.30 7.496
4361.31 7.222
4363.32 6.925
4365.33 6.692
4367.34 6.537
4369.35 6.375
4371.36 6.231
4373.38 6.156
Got 6.5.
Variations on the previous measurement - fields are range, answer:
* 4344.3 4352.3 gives 8.72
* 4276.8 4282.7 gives 5.97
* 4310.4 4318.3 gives 9.01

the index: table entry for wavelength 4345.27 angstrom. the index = 9.421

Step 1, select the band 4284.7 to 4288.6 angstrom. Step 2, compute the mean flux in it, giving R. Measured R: 6.11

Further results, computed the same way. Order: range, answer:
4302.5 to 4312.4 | 8.3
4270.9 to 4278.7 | 5.77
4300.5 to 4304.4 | 7.65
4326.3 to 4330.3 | 8.14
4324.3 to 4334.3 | 8.35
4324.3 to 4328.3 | 8.82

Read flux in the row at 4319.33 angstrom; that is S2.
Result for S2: 9.254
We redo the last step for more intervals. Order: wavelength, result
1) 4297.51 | 7.18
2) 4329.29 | 7.812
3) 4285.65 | 6.107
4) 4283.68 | 6.135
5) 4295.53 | 6.938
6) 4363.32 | 6.925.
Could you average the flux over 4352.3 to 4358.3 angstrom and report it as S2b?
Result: 7.72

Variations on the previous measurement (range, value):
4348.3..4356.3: 8.01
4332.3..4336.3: 8.61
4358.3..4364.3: 7.21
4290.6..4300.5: 6.95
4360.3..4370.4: 6.75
